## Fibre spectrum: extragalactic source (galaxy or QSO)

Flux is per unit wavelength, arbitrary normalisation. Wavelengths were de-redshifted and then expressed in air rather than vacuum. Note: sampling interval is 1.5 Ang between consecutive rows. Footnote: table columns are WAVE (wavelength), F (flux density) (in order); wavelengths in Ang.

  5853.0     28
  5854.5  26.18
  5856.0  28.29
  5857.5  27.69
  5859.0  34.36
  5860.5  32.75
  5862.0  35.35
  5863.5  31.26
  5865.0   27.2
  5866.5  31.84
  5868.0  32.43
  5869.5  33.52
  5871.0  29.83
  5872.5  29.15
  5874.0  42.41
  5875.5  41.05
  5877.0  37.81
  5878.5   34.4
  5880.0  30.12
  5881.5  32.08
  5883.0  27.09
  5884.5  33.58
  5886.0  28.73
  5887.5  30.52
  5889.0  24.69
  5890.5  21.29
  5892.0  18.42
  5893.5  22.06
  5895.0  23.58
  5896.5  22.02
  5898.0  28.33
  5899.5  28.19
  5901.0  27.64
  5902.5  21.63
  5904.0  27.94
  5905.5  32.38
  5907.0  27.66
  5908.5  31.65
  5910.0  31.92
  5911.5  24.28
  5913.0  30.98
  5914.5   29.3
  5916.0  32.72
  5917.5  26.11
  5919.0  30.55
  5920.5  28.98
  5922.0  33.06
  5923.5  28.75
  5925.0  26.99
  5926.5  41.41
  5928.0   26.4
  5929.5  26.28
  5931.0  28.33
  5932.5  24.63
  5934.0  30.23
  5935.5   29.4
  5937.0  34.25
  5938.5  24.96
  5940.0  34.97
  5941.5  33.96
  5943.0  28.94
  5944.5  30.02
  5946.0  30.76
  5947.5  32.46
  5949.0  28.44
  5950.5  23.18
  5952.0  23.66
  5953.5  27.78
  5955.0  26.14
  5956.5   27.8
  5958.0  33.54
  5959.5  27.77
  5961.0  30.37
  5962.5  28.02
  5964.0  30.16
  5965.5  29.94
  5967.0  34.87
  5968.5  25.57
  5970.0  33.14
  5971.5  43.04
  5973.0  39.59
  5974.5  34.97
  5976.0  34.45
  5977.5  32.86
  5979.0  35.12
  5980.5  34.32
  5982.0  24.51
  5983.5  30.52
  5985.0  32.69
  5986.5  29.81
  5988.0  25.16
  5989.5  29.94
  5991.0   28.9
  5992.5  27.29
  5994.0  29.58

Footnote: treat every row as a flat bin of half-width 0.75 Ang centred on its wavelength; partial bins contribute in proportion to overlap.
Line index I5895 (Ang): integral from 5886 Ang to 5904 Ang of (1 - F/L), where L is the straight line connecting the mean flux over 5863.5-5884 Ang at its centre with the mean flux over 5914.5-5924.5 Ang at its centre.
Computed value 3.9 Ang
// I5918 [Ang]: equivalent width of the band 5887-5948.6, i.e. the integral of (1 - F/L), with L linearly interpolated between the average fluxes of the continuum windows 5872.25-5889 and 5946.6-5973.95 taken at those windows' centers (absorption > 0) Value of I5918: 6.3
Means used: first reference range 33.1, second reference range 30.3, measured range 28.5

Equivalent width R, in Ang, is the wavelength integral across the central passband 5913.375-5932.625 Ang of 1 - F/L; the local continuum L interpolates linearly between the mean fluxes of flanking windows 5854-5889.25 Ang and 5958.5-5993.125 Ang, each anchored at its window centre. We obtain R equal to 1.2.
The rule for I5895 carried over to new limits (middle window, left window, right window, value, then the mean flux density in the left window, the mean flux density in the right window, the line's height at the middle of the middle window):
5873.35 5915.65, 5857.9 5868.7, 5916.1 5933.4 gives 2.35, 32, 29.4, 30.7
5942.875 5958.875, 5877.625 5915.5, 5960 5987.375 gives 1.33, 27.7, 32.4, 31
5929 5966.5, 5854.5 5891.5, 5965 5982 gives 4.74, 31.4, 34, 33.3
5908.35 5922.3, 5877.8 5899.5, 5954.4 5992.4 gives -0.72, 26.9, 31.3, 28.3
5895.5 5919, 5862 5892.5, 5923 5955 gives 1.54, 31.1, 29.3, 30.2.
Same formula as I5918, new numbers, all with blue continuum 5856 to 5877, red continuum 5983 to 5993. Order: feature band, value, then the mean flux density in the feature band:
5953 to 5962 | 0.37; 28.9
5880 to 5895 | 2.70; 26.5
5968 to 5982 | -2.27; 34.4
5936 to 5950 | -0.09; 30.8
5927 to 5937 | 0.82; 28.4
